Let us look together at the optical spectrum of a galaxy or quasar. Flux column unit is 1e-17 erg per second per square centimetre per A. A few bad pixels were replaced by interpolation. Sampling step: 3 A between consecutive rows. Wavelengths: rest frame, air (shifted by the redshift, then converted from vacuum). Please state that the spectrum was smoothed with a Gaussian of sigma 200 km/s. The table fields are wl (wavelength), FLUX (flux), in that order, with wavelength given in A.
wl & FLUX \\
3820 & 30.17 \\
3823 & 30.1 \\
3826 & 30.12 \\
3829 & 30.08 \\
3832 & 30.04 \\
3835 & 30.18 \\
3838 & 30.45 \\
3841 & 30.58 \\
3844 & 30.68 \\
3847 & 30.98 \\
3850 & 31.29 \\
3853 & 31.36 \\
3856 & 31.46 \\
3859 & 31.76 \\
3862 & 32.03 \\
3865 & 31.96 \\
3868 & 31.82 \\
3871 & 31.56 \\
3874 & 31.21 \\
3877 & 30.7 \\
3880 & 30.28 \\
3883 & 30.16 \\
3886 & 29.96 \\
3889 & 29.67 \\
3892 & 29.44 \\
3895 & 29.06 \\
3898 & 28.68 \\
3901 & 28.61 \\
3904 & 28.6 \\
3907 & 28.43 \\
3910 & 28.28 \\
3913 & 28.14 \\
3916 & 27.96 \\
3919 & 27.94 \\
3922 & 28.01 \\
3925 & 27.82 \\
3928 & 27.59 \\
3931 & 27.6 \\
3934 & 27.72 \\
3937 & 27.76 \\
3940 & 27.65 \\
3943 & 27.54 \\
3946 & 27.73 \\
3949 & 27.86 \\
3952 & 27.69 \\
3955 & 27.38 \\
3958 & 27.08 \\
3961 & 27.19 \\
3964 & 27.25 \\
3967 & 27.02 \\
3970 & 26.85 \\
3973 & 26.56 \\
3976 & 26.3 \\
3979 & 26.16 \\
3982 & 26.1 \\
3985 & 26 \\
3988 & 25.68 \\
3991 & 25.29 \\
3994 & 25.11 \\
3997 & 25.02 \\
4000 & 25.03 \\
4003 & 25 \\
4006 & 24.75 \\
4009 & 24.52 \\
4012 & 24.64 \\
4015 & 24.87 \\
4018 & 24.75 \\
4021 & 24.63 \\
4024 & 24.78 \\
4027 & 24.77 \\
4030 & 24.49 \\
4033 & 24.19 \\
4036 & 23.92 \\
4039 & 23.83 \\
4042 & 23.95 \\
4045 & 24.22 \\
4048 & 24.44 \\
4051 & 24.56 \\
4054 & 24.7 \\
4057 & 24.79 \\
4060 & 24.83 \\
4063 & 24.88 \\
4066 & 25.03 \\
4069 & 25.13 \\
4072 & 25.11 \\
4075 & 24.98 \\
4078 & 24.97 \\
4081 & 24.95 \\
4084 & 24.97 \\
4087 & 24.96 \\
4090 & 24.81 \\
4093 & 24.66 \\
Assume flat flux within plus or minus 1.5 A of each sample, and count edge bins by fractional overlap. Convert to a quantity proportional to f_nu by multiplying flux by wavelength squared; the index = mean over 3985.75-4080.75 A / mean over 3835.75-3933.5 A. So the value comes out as 0.90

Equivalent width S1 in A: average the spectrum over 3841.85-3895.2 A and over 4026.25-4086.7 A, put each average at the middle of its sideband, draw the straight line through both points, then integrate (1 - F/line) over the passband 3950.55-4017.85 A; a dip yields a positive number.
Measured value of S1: 2.7 A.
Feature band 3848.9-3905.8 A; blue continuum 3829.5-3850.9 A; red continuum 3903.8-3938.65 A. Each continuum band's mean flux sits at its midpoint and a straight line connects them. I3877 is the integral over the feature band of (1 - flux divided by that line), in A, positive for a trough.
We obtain -2.2 A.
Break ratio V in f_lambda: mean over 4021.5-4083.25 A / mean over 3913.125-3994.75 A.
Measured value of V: 0.9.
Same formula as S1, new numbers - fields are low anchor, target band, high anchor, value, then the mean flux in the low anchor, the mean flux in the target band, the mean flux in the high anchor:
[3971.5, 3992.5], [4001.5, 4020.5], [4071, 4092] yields 0.71 A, 26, 24.7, 25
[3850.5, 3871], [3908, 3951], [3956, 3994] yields 1.02 A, 31.7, 27.8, 26.4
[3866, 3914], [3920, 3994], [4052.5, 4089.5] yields 2.39 A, 29.7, 27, 24.9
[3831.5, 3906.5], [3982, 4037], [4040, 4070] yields 2.45 A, 30.5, 24.9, 24.6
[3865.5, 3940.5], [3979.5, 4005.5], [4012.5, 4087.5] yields 0.96 A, 29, 25.4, 24.7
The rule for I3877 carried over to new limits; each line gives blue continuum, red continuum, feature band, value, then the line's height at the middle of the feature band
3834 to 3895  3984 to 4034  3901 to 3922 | 0.49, 28.9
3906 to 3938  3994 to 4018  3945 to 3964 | -0.52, 26.7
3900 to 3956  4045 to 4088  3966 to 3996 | 0.75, 26.7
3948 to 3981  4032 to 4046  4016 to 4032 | -0.04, 24.6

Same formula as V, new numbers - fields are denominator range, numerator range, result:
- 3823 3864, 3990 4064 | 0.80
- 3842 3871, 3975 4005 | 0.81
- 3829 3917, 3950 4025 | 0.86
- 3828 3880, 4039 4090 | 0.80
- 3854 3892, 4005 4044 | 0.79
